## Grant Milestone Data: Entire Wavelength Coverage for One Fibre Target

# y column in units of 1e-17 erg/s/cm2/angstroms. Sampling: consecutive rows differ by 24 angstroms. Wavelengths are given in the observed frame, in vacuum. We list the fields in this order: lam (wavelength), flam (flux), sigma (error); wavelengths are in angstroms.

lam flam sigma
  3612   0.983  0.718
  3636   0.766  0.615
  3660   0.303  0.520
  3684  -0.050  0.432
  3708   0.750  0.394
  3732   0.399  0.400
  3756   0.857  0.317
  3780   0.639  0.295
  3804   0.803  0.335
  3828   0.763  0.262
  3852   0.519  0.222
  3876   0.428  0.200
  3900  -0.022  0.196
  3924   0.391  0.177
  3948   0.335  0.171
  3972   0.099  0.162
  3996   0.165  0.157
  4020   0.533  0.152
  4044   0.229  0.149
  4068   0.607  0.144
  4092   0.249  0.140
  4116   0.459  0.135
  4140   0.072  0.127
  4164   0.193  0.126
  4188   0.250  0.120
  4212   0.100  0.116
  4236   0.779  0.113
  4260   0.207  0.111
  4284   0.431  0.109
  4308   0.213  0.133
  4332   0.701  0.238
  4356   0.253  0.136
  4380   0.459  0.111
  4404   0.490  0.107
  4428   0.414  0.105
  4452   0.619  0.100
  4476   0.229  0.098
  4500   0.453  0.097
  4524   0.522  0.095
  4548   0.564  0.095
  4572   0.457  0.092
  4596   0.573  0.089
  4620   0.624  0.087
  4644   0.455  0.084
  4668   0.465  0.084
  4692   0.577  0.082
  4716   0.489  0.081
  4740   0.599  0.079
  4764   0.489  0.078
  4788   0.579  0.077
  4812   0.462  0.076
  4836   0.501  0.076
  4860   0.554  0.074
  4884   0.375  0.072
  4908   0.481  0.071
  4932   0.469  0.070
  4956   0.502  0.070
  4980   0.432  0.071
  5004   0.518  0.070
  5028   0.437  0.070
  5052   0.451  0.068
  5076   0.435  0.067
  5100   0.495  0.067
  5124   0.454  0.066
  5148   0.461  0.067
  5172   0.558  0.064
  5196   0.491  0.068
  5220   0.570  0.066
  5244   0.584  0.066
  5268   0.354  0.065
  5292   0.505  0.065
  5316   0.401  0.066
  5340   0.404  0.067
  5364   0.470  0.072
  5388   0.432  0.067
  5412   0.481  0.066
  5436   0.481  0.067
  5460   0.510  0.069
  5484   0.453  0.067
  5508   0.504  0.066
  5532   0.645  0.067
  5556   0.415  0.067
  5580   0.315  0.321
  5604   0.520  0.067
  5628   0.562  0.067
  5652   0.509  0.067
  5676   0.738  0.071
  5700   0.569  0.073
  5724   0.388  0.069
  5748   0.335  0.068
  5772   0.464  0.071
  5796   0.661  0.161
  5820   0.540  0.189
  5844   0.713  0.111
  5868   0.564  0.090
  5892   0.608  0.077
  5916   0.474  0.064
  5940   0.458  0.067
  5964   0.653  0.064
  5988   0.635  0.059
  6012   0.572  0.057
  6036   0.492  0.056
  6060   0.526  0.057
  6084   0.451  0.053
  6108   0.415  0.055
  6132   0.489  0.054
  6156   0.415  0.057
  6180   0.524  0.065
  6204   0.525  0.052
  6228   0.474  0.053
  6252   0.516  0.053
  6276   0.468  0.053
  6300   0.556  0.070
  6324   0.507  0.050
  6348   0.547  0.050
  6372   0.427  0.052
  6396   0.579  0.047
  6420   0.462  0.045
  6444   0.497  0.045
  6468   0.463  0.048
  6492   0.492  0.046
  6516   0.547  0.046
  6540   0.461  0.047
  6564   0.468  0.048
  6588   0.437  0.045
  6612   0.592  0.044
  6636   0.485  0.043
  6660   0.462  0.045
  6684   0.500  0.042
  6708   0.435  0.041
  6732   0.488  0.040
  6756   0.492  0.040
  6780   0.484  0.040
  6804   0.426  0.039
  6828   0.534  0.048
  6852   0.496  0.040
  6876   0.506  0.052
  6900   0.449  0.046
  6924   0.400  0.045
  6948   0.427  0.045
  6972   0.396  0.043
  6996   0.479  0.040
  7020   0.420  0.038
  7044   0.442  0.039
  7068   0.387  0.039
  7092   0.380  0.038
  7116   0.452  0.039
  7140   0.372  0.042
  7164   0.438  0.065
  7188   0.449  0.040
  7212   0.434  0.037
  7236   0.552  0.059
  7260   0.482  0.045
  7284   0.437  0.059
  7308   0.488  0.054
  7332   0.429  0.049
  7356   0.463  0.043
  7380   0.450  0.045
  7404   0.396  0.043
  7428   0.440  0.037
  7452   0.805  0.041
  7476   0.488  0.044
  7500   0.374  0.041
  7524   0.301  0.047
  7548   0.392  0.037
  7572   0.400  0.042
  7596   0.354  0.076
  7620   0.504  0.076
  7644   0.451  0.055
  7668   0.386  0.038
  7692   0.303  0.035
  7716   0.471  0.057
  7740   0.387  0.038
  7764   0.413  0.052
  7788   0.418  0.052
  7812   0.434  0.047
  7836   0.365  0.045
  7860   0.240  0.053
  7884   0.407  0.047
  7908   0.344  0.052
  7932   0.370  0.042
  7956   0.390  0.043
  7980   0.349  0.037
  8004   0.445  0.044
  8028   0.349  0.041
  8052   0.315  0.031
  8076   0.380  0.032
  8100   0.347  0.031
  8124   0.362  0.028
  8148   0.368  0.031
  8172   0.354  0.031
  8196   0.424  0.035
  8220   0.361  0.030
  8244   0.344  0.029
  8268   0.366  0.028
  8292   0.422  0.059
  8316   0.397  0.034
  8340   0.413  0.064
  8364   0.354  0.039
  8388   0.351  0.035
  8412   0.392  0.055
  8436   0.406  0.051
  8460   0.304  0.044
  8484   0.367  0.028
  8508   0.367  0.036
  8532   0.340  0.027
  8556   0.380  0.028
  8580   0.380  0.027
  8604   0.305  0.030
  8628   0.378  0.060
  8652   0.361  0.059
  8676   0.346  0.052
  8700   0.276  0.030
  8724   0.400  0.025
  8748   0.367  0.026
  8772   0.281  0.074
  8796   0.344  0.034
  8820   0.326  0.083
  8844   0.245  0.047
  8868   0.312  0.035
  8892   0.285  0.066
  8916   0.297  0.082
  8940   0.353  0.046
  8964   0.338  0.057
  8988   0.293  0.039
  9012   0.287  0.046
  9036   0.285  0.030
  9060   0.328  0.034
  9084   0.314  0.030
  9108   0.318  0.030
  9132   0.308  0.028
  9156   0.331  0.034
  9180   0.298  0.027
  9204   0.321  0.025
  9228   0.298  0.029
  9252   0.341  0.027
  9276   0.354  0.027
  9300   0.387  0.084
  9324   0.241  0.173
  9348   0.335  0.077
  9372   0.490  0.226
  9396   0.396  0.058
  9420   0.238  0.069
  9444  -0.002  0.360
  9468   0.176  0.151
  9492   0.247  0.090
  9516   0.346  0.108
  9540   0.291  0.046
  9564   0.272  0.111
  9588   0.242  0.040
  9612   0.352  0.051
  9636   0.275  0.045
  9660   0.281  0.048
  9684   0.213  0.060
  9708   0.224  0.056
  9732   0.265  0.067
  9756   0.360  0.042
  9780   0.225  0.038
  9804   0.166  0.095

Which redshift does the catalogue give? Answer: 0.14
